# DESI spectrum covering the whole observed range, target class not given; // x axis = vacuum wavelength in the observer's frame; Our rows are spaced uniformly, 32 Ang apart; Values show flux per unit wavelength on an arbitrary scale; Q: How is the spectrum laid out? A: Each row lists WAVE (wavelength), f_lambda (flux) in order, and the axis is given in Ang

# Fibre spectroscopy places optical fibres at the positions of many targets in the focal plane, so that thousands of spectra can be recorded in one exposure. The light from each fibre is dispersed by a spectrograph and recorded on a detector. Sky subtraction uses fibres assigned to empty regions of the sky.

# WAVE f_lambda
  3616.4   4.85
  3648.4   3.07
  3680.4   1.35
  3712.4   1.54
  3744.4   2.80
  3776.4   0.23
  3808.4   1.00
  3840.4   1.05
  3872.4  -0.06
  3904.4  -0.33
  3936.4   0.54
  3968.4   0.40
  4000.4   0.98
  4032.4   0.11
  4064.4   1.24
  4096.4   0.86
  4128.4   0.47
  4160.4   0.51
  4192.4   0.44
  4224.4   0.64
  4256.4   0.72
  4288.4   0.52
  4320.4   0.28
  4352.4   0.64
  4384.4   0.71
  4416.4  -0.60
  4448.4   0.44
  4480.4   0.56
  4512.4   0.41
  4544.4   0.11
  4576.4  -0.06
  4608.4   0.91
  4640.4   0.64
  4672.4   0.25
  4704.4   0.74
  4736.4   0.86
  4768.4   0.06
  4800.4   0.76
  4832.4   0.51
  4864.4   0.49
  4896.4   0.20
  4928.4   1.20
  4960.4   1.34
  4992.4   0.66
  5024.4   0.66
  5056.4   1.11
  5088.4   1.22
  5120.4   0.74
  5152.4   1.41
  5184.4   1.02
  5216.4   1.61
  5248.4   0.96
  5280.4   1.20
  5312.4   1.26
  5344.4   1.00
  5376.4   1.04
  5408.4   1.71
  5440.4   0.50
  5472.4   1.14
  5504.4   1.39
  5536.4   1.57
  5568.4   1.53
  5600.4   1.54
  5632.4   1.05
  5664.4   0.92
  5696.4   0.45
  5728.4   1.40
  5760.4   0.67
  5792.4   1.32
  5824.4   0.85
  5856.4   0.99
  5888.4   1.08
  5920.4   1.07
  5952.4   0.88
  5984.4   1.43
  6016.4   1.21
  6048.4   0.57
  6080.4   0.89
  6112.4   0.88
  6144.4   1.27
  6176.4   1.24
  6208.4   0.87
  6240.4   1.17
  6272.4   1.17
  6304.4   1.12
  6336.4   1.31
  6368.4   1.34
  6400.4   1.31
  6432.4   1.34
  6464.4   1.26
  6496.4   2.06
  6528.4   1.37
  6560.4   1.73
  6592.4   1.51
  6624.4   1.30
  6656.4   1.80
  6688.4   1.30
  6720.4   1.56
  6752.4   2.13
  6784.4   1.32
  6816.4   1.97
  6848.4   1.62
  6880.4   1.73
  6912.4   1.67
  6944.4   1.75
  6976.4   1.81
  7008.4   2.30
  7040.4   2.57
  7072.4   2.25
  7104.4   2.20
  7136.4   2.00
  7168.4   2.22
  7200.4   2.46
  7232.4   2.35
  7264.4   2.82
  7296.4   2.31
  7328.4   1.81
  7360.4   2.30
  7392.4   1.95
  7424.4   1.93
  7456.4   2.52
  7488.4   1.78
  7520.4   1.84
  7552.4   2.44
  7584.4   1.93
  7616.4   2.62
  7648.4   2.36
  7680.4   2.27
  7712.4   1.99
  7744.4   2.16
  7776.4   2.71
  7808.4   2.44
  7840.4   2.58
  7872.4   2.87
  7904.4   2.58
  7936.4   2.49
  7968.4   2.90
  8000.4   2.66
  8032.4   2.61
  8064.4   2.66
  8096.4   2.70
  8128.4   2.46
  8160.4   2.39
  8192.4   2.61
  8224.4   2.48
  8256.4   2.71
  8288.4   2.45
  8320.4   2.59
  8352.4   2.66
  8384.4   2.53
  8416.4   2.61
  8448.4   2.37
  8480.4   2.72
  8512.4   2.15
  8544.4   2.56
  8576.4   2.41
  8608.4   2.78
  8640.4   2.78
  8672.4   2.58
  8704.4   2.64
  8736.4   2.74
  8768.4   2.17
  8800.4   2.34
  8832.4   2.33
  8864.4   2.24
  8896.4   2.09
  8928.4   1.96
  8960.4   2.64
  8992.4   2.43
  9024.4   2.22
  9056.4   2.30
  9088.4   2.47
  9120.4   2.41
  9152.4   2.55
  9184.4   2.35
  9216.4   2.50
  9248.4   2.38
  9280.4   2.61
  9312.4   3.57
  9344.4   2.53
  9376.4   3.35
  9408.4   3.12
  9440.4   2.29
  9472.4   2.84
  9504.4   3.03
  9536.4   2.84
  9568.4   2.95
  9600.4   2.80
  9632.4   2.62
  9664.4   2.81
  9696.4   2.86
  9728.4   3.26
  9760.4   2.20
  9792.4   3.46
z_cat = 0.75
